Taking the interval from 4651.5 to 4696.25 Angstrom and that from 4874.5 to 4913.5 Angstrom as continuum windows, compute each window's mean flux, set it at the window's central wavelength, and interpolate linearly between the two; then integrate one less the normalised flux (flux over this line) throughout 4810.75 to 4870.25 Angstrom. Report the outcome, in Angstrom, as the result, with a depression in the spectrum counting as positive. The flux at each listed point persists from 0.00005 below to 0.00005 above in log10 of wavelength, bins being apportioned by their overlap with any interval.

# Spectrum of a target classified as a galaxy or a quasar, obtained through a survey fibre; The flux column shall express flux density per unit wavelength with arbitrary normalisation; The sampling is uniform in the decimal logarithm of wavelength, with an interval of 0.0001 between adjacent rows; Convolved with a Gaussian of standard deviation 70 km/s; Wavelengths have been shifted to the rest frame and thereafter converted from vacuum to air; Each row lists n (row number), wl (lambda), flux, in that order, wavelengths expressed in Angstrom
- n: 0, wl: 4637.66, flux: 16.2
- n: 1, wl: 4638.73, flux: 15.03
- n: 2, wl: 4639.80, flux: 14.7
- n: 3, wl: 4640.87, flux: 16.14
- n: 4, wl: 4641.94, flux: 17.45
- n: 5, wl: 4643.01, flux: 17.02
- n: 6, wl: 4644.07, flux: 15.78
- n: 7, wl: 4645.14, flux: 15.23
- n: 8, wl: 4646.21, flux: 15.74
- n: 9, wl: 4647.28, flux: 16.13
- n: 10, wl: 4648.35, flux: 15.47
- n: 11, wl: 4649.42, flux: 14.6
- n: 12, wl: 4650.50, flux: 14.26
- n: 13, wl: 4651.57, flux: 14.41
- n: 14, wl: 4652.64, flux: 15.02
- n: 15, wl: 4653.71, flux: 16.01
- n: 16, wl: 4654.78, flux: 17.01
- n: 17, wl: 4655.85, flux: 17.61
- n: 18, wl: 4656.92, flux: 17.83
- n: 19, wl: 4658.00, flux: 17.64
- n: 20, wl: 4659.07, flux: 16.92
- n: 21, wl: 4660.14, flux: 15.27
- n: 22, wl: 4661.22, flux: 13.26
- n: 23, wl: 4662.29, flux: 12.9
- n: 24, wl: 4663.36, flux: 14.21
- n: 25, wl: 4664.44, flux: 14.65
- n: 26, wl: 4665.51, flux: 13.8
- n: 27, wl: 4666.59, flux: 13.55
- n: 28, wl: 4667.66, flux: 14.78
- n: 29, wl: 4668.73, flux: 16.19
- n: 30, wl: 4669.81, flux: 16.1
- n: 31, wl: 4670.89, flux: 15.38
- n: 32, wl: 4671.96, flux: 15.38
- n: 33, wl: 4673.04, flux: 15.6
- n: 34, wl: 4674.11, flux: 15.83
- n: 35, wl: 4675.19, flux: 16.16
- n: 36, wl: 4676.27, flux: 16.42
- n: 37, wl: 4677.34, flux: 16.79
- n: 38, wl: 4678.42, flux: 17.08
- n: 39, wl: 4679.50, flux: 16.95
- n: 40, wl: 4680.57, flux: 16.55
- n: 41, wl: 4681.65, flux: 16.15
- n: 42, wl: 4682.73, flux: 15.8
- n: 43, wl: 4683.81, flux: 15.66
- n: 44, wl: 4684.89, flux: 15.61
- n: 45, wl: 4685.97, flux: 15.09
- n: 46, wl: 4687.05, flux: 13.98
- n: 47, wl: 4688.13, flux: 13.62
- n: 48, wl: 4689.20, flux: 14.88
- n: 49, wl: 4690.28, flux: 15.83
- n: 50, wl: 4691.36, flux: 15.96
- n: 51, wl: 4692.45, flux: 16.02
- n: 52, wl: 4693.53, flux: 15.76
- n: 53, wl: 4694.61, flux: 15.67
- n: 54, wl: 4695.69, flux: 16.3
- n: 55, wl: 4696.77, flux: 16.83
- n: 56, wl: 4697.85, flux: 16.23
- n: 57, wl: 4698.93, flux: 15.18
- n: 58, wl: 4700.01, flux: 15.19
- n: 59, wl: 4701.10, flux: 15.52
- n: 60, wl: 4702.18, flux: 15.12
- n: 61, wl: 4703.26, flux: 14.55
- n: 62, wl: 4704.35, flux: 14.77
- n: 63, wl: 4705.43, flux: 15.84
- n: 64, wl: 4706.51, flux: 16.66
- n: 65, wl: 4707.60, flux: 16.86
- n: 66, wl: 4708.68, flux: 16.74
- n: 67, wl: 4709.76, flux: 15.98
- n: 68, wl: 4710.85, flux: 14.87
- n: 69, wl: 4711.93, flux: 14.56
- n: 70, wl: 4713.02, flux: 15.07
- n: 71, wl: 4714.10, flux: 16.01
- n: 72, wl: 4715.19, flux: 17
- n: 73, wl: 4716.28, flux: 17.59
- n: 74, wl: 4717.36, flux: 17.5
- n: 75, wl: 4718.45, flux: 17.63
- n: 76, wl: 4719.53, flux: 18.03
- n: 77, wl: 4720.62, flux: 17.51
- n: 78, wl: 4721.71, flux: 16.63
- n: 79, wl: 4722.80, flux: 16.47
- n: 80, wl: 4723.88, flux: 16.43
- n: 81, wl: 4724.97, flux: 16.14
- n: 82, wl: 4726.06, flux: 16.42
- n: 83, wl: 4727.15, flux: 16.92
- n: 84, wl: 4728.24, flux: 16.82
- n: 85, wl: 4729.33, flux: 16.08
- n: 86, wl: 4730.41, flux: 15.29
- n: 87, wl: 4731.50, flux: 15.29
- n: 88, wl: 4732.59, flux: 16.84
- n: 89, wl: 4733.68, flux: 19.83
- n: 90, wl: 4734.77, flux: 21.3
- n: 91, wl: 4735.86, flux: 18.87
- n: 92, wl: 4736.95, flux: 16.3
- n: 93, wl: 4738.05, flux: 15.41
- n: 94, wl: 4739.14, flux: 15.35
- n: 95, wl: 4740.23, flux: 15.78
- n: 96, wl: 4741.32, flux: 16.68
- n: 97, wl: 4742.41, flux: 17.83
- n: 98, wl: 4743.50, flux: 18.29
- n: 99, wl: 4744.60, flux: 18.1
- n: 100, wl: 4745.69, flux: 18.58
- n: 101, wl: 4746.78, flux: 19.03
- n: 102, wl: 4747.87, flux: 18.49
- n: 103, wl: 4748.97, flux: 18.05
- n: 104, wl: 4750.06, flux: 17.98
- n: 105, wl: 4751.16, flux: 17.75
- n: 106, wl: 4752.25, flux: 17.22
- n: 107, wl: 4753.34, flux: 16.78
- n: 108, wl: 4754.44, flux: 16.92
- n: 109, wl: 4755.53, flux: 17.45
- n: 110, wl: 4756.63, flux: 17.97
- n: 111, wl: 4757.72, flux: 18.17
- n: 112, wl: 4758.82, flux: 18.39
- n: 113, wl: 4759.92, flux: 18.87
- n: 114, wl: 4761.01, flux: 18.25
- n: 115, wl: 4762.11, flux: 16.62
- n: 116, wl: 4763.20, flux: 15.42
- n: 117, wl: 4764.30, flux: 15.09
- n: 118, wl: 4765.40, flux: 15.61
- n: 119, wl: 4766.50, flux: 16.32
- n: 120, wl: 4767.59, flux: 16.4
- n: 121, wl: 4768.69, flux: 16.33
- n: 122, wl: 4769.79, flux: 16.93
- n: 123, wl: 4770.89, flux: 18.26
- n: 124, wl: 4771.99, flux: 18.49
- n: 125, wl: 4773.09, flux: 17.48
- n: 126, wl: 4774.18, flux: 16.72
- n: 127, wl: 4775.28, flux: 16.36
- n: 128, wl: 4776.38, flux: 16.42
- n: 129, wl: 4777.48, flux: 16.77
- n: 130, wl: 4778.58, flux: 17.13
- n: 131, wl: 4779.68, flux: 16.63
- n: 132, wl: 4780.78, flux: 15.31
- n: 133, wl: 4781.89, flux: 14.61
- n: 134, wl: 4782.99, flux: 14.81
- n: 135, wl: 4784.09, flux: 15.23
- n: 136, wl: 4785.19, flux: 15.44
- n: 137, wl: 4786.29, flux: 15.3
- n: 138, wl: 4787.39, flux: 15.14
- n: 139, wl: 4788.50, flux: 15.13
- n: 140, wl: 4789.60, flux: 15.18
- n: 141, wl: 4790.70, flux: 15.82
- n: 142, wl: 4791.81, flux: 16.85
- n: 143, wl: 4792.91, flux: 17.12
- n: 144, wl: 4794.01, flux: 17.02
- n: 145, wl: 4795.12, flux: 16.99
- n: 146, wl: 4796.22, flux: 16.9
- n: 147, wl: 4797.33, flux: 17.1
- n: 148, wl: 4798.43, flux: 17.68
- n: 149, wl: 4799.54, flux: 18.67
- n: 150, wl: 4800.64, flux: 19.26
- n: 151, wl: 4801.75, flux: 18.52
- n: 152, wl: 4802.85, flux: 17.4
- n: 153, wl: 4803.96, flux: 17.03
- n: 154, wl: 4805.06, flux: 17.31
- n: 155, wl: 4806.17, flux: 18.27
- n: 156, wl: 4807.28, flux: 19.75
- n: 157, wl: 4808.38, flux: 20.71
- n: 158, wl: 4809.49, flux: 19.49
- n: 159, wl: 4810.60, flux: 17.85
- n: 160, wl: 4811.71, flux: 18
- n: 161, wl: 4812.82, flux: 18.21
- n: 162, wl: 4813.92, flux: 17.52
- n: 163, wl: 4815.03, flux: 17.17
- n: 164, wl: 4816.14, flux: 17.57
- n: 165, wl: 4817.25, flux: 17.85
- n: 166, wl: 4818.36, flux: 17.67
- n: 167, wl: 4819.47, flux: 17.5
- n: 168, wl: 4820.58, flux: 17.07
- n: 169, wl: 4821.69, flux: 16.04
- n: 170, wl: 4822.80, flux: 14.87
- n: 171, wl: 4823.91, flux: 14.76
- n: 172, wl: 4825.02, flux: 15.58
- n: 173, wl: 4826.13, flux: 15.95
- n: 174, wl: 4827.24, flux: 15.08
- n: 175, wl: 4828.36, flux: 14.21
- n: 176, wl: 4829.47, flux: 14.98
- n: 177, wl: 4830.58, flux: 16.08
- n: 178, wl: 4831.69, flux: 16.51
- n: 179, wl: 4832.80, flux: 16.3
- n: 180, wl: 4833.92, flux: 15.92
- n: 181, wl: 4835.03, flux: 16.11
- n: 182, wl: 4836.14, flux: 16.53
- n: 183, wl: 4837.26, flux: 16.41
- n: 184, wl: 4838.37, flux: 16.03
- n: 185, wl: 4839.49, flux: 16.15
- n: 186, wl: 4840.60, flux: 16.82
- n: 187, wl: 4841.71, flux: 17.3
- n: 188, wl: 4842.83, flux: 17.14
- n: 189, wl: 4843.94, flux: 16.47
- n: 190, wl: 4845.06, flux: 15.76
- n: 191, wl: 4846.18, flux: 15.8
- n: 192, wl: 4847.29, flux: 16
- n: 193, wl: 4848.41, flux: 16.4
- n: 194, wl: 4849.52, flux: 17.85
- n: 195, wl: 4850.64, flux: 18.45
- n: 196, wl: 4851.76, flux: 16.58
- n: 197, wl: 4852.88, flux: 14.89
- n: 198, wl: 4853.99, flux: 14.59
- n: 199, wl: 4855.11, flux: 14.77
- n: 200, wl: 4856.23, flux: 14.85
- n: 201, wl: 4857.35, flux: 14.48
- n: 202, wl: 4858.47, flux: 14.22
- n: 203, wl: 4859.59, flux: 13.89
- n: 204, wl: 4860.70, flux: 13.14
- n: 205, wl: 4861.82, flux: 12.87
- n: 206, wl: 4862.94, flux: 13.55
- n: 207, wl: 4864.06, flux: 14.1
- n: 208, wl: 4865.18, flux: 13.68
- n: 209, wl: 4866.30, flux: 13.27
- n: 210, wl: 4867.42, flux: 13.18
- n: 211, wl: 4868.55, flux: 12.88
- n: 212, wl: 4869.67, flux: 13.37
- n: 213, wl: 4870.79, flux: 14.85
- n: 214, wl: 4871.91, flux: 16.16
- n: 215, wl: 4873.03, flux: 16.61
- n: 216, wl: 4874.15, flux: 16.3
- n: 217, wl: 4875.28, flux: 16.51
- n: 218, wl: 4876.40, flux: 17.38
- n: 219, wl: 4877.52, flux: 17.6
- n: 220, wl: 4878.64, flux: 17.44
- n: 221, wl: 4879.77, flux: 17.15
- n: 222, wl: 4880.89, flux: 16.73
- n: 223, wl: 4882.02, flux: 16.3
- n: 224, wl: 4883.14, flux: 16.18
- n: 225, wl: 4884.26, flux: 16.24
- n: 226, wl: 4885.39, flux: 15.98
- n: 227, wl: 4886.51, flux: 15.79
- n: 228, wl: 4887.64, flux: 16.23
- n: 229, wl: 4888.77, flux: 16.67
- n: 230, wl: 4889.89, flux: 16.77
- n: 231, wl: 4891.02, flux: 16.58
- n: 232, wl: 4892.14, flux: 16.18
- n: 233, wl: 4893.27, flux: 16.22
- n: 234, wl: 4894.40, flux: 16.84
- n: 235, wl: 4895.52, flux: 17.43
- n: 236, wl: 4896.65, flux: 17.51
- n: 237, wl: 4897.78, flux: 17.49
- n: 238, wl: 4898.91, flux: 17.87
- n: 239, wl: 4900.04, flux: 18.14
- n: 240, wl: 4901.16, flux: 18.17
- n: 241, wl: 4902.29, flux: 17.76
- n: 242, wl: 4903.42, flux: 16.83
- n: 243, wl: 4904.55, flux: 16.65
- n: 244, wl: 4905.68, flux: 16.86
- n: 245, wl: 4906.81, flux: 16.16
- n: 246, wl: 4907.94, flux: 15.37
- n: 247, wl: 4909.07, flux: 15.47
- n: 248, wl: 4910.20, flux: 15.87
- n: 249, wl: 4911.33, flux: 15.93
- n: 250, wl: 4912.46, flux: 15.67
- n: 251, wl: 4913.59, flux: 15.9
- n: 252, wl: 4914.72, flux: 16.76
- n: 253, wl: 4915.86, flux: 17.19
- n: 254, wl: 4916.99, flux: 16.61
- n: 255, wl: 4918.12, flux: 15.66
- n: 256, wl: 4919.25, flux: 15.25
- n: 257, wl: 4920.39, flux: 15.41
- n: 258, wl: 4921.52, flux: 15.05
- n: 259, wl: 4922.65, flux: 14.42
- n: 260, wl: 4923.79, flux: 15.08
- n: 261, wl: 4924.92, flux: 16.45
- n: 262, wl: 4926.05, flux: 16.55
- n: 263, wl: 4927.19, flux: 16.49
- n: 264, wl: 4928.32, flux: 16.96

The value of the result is 2.6 Angstrom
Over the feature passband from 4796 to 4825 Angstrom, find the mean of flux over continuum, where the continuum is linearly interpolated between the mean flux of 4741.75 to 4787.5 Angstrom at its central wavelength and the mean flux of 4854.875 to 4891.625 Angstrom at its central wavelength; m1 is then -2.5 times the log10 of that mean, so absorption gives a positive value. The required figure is -0.09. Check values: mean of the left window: 17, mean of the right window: 15.3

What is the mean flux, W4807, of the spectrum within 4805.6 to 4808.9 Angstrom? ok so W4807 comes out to 19.6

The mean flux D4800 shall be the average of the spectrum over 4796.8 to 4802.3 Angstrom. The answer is 18.3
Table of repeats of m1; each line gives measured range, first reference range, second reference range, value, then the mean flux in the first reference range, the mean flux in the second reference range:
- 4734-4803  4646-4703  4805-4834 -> -0.04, 15.6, 17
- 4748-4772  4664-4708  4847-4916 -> -0.10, 15.6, 15.9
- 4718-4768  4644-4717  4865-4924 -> -0.09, 15.6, 16.2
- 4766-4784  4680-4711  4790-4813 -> 0.05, 15.6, 17.9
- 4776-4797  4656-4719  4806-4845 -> 0.03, 15.7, 16.8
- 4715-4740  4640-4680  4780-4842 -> -0.06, 15.7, 16.7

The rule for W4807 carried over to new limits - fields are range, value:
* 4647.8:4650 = 15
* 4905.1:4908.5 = 16.1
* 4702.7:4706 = 15.1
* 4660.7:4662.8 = 13.1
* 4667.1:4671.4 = 15.6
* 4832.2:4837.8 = 16.2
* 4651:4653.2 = 14.7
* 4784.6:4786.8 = 15.4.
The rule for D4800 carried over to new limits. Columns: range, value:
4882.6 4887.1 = 16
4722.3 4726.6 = 16.4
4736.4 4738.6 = 15.8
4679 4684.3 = 16.2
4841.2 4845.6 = 16.6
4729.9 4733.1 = 15.8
